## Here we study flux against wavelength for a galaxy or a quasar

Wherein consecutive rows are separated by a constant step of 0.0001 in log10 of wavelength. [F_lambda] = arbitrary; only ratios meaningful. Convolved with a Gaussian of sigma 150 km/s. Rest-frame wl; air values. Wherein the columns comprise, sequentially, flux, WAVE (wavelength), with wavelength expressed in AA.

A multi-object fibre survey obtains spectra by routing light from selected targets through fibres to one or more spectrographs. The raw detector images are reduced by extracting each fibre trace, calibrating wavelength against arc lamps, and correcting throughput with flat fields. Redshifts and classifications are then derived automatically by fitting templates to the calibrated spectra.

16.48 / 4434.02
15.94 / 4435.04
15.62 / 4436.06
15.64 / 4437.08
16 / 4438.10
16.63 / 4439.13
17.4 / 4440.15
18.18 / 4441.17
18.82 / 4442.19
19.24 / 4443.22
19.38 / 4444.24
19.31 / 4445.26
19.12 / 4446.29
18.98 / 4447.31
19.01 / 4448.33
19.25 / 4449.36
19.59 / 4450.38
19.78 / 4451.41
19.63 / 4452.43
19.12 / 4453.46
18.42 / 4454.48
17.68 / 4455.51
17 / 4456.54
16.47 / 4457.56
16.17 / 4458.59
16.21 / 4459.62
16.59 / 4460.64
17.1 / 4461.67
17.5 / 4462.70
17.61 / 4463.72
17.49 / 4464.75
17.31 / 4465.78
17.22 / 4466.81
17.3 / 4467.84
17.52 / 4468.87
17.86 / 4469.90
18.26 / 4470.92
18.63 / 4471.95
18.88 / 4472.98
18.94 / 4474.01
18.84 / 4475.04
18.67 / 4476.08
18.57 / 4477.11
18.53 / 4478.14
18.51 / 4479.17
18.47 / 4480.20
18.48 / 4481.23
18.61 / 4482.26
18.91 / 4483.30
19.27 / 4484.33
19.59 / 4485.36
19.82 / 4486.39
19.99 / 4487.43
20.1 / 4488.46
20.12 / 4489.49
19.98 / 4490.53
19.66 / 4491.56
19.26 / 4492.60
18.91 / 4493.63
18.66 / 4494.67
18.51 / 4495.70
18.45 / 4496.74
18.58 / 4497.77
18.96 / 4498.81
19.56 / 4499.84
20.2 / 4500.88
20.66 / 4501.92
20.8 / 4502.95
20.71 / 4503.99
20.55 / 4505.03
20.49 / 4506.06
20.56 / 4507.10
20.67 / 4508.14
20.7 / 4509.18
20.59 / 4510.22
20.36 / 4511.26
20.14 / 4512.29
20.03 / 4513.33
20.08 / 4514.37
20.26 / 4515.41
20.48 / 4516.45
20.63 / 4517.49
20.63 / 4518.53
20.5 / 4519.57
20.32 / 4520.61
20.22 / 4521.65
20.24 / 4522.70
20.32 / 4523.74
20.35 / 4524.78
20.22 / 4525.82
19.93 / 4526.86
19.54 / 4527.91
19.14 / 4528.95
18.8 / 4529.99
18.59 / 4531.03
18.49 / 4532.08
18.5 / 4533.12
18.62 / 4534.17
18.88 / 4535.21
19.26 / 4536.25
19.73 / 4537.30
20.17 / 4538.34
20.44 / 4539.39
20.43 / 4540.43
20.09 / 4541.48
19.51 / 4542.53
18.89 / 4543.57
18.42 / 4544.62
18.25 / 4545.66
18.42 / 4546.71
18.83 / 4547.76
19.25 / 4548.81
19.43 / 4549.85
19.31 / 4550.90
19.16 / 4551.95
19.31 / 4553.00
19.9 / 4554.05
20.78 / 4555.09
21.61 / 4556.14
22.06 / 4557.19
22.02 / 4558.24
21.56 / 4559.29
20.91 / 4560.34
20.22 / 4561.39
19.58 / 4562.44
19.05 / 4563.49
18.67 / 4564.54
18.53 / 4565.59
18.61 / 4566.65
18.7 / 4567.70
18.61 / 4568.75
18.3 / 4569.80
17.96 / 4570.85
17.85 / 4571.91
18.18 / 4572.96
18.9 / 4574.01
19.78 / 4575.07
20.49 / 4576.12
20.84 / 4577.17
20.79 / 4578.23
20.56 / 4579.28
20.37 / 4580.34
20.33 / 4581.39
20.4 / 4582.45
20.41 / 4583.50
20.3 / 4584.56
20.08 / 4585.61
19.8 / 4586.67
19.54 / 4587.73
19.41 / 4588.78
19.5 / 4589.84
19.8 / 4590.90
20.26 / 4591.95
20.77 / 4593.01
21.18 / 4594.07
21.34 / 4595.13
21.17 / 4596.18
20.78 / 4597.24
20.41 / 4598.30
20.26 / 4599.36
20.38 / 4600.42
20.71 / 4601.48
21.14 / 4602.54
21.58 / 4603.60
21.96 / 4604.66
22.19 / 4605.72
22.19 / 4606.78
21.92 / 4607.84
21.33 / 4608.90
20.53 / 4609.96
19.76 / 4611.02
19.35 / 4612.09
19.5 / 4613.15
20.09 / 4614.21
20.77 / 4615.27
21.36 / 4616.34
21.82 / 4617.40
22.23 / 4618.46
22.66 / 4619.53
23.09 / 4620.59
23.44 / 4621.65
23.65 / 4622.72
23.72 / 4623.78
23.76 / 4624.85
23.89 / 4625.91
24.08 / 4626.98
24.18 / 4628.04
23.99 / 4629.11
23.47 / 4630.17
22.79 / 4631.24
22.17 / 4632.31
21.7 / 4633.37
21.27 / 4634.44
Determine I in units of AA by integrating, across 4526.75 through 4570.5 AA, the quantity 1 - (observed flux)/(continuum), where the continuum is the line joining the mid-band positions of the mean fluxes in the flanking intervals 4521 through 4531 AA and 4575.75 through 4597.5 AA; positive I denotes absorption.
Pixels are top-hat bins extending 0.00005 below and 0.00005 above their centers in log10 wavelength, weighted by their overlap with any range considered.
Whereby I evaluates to 1.2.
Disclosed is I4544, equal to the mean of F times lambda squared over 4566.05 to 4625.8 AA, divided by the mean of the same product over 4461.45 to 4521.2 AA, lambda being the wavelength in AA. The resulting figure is 1.12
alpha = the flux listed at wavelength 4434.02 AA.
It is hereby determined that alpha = 16.48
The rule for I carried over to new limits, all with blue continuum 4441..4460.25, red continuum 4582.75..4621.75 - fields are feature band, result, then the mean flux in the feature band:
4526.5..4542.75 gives 0.4 AA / 19.4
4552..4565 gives -0.2 AA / 20.4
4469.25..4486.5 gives 0.2 AA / 18.7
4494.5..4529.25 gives -1.1 AA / 20.1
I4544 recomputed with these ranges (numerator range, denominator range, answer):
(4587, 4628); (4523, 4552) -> 1.14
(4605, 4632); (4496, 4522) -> 1.15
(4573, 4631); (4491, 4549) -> 1.12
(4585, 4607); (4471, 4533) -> 1.10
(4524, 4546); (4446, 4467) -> 1.12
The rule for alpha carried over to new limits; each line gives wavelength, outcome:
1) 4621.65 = 23.44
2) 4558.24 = 22.02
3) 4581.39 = 20.33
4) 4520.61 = 20.32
